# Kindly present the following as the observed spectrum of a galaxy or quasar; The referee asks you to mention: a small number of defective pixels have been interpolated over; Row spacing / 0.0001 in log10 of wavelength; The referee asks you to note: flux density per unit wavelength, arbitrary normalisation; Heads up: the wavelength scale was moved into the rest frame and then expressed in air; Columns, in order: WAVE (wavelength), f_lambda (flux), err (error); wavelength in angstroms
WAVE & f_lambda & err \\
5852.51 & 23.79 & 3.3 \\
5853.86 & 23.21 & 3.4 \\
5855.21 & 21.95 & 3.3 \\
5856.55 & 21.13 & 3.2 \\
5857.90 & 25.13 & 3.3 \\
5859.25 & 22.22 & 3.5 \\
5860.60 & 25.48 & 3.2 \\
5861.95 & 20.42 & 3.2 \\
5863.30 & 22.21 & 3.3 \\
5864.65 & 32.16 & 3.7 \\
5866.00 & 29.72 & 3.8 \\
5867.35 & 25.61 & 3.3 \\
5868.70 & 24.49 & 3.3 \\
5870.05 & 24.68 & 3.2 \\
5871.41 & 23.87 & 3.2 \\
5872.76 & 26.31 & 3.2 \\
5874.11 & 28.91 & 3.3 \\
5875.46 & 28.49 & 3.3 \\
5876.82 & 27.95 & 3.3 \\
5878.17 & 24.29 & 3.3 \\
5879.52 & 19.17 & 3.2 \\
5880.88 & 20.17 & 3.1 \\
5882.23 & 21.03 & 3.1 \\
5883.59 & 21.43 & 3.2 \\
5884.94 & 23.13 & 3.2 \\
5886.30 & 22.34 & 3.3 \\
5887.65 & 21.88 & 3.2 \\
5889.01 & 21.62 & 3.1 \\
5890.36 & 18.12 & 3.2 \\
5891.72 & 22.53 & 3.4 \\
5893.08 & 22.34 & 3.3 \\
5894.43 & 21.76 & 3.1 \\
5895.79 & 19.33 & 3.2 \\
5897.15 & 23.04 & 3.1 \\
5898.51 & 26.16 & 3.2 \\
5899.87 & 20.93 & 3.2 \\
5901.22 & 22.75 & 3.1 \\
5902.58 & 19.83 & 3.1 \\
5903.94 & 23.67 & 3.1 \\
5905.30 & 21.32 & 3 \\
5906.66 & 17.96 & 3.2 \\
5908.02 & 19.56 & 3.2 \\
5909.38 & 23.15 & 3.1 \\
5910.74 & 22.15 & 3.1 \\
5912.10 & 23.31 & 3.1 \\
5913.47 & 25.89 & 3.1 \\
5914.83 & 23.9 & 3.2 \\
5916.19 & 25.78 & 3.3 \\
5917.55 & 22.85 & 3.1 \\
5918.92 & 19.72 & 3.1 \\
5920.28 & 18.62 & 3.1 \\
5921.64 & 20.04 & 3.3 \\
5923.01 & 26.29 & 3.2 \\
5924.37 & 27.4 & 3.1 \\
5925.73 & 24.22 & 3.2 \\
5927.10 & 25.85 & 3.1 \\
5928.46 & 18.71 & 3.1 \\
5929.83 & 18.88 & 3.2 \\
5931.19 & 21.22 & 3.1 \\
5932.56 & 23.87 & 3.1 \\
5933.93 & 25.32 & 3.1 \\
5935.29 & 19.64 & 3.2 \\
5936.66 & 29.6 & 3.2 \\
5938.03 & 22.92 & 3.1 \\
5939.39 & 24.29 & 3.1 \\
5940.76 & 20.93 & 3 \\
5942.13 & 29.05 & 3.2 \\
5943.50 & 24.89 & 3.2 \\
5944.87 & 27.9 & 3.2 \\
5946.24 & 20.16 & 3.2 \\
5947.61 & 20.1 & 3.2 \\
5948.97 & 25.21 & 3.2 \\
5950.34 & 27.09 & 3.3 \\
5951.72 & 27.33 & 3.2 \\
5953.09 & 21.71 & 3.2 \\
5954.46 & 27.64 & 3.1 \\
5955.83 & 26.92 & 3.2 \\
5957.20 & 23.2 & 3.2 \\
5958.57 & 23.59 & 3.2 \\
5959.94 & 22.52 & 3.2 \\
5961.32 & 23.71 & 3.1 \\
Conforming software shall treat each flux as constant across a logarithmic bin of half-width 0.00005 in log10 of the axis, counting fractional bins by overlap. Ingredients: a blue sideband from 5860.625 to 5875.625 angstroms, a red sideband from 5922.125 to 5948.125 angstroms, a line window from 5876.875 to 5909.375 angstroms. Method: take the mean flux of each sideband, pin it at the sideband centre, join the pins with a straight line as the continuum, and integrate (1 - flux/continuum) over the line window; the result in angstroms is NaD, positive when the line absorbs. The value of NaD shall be 4.5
